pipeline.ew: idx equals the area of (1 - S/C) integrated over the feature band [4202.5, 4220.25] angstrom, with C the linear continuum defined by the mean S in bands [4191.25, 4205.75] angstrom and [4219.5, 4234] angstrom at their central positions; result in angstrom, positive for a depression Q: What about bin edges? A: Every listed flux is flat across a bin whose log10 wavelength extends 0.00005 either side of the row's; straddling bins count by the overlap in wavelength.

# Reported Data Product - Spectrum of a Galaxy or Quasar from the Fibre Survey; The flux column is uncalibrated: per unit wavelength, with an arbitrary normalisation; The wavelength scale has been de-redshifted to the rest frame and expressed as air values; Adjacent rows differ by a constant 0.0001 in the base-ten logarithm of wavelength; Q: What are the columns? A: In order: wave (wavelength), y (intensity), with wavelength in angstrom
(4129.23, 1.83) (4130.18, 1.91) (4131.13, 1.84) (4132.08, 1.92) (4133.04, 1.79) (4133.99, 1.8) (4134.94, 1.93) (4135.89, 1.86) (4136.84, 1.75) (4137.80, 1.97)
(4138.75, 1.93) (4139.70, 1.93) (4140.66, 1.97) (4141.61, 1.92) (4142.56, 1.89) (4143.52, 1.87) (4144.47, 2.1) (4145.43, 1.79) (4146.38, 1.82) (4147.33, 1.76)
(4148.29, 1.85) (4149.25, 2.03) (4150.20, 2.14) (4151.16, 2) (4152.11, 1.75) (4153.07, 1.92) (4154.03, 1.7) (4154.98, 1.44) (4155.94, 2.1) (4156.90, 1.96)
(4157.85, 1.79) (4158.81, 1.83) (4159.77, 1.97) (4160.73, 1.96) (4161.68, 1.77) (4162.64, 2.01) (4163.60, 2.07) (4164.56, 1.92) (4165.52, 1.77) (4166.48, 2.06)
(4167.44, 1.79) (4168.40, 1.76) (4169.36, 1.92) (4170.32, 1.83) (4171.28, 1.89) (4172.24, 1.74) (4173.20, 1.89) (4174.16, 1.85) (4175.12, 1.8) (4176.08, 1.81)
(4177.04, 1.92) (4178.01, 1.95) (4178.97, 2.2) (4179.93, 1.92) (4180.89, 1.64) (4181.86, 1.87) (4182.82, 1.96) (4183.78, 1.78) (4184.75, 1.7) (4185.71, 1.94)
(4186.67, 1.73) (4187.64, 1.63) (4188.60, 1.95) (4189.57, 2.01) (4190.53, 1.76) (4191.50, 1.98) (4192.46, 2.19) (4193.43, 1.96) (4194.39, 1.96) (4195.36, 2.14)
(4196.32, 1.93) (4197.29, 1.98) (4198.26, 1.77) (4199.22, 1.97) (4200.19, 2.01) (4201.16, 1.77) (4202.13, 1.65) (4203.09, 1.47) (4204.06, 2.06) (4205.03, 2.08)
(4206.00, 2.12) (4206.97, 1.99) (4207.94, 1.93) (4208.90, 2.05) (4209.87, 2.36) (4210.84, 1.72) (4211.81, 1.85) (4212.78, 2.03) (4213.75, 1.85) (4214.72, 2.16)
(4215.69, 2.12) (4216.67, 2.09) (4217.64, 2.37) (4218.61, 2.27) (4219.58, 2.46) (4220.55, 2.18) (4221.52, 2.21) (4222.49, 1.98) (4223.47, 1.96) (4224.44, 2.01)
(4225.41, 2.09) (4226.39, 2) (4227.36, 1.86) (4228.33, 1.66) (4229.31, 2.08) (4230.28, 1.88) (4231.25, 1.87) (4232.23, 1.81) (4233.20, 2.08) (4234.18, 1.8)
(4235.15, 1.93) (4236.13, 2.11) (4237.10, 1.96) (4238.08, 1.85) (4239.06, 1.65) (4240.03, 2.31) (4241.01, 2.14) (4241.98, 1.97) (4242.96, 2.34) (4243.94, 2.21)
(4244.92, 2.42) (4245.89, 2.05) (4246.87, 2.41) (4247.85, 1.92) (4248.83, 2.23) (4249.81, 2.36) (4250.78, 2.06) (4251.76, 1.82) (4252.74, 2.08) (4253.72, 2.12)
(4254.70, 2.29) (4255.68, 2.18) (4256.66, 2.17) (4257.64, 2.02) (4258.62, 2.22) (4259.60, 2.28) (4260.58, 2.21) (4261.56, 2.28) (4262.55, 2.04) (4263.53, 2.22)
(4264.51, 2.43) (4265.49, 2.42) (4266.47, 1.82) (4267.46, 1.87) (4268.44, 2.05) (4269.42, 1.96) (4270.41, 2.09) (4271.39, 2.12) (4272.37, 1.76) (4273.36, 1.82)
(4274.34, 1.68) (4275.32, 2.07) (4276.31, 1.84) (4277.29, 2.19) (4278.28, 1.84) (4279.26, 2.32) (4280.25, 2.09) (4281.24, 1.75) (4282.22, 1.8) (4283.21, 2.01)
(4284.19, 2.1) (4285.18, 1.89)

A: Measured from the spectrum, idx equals -0.9 angstrom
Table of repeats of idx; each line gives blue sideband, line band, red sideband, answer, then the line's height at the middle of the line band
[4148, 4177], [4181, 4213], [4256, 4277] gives 0.45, 1.94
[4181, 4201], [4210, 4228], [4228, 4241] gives -1.38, 1.92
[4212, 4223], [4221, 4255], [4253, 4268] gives 1.81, 2.16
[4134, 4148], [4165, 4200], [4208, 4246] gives 1.34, 1.96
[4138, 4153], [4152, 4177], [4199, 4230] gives 1.07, 1.94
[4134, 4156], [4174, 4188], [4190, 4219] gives 0.69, 1.94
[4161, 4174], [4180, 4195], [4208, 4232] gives 0.52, 1.94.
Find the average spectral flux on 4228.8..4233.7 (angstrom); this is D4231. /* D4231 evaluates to 1.94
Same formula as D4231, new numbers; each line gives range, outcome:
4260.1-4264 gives 2.18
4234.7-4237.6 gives 2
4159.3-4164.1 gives 1.96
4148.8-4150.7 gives 2.09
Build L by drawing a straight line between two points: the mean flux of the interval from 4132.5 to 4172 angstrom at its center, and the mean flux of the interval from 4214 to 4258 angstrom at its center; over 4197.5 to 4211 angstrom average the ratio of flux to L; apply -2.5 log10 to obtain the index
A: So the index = 0.04 mag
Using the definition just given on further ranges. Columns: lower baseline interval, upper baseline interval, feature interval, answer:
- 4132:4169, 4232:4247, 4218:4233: 0.00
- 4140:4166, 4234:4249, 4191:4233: 0.01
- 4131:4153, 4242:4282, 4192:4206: 0.03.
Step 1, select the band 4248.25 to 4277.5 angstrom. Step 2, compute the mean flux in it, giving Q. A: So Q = 2.09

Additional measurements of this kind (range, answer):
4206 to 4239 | 2.01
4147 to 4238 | 1.93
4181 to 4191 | 1.83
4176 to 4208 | 1.9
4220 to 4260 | 2.06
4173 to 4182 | 1.88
